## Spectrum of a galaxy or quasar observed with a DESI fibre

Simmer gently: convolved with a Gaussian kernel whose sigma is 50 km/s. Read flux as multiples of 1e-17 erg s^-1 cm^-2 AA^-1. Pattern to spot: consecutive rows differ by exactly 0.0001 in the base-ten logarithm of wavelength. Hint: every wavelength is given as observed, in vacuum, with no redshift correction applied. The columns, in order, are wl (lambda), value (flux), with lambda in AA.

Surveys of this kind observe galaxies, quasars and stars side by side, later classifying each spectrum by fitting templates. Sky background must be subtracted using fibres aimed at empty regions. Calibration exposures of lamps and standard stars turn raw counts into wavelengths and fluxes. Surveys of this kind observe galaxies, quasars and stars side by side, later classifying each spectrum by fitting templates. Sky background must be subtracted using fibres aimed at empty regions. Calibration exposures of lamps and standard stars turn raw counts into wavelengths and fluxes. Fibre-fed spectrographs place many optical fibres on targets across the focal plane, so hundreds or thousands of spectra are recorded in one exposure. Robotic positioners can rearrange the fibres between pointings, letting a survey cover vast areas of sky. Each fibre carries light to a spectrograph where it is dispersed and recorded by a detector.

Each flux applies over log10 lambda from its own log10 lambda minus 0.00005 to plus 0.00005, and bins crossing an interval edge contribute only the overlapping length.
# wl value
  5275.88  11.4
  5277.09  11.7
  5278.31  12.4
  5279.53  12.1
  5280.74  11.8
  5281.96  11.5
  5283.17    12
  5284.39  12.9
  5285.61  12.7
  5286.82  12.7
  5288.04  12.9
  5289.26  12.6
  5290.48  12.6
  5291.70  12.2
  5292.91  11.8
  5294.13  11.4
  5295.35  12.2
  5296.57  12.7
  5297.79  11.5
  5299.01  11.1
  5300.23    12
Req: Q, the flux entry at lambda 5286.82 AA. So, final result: 12.7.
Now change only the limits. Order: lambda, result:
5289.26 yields 12.6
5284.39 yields 12.9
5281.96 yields 11.5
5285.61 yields 12.7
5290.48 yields 12.6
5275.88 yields 11.4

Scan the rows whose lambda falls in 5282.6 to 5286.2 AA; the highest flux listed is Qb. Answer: 12.9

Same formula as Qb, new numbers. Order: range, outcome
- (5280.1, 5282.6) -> 11.8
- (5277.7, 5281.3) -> 12.4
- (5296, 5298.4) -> 12.7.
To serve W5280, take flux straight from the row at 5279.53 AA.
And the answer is 12.1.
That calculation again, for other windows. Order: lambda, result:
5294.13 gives 11.4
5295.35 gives 12.2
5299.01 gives 11.1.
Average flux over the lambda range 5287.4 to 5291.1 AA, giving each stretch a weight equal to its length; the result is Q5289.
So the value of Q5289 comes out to 12.7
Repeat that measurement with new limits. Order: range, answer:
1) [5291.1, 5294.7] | 11.8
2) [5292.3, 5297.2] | 12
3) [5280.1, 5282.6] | 11.7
